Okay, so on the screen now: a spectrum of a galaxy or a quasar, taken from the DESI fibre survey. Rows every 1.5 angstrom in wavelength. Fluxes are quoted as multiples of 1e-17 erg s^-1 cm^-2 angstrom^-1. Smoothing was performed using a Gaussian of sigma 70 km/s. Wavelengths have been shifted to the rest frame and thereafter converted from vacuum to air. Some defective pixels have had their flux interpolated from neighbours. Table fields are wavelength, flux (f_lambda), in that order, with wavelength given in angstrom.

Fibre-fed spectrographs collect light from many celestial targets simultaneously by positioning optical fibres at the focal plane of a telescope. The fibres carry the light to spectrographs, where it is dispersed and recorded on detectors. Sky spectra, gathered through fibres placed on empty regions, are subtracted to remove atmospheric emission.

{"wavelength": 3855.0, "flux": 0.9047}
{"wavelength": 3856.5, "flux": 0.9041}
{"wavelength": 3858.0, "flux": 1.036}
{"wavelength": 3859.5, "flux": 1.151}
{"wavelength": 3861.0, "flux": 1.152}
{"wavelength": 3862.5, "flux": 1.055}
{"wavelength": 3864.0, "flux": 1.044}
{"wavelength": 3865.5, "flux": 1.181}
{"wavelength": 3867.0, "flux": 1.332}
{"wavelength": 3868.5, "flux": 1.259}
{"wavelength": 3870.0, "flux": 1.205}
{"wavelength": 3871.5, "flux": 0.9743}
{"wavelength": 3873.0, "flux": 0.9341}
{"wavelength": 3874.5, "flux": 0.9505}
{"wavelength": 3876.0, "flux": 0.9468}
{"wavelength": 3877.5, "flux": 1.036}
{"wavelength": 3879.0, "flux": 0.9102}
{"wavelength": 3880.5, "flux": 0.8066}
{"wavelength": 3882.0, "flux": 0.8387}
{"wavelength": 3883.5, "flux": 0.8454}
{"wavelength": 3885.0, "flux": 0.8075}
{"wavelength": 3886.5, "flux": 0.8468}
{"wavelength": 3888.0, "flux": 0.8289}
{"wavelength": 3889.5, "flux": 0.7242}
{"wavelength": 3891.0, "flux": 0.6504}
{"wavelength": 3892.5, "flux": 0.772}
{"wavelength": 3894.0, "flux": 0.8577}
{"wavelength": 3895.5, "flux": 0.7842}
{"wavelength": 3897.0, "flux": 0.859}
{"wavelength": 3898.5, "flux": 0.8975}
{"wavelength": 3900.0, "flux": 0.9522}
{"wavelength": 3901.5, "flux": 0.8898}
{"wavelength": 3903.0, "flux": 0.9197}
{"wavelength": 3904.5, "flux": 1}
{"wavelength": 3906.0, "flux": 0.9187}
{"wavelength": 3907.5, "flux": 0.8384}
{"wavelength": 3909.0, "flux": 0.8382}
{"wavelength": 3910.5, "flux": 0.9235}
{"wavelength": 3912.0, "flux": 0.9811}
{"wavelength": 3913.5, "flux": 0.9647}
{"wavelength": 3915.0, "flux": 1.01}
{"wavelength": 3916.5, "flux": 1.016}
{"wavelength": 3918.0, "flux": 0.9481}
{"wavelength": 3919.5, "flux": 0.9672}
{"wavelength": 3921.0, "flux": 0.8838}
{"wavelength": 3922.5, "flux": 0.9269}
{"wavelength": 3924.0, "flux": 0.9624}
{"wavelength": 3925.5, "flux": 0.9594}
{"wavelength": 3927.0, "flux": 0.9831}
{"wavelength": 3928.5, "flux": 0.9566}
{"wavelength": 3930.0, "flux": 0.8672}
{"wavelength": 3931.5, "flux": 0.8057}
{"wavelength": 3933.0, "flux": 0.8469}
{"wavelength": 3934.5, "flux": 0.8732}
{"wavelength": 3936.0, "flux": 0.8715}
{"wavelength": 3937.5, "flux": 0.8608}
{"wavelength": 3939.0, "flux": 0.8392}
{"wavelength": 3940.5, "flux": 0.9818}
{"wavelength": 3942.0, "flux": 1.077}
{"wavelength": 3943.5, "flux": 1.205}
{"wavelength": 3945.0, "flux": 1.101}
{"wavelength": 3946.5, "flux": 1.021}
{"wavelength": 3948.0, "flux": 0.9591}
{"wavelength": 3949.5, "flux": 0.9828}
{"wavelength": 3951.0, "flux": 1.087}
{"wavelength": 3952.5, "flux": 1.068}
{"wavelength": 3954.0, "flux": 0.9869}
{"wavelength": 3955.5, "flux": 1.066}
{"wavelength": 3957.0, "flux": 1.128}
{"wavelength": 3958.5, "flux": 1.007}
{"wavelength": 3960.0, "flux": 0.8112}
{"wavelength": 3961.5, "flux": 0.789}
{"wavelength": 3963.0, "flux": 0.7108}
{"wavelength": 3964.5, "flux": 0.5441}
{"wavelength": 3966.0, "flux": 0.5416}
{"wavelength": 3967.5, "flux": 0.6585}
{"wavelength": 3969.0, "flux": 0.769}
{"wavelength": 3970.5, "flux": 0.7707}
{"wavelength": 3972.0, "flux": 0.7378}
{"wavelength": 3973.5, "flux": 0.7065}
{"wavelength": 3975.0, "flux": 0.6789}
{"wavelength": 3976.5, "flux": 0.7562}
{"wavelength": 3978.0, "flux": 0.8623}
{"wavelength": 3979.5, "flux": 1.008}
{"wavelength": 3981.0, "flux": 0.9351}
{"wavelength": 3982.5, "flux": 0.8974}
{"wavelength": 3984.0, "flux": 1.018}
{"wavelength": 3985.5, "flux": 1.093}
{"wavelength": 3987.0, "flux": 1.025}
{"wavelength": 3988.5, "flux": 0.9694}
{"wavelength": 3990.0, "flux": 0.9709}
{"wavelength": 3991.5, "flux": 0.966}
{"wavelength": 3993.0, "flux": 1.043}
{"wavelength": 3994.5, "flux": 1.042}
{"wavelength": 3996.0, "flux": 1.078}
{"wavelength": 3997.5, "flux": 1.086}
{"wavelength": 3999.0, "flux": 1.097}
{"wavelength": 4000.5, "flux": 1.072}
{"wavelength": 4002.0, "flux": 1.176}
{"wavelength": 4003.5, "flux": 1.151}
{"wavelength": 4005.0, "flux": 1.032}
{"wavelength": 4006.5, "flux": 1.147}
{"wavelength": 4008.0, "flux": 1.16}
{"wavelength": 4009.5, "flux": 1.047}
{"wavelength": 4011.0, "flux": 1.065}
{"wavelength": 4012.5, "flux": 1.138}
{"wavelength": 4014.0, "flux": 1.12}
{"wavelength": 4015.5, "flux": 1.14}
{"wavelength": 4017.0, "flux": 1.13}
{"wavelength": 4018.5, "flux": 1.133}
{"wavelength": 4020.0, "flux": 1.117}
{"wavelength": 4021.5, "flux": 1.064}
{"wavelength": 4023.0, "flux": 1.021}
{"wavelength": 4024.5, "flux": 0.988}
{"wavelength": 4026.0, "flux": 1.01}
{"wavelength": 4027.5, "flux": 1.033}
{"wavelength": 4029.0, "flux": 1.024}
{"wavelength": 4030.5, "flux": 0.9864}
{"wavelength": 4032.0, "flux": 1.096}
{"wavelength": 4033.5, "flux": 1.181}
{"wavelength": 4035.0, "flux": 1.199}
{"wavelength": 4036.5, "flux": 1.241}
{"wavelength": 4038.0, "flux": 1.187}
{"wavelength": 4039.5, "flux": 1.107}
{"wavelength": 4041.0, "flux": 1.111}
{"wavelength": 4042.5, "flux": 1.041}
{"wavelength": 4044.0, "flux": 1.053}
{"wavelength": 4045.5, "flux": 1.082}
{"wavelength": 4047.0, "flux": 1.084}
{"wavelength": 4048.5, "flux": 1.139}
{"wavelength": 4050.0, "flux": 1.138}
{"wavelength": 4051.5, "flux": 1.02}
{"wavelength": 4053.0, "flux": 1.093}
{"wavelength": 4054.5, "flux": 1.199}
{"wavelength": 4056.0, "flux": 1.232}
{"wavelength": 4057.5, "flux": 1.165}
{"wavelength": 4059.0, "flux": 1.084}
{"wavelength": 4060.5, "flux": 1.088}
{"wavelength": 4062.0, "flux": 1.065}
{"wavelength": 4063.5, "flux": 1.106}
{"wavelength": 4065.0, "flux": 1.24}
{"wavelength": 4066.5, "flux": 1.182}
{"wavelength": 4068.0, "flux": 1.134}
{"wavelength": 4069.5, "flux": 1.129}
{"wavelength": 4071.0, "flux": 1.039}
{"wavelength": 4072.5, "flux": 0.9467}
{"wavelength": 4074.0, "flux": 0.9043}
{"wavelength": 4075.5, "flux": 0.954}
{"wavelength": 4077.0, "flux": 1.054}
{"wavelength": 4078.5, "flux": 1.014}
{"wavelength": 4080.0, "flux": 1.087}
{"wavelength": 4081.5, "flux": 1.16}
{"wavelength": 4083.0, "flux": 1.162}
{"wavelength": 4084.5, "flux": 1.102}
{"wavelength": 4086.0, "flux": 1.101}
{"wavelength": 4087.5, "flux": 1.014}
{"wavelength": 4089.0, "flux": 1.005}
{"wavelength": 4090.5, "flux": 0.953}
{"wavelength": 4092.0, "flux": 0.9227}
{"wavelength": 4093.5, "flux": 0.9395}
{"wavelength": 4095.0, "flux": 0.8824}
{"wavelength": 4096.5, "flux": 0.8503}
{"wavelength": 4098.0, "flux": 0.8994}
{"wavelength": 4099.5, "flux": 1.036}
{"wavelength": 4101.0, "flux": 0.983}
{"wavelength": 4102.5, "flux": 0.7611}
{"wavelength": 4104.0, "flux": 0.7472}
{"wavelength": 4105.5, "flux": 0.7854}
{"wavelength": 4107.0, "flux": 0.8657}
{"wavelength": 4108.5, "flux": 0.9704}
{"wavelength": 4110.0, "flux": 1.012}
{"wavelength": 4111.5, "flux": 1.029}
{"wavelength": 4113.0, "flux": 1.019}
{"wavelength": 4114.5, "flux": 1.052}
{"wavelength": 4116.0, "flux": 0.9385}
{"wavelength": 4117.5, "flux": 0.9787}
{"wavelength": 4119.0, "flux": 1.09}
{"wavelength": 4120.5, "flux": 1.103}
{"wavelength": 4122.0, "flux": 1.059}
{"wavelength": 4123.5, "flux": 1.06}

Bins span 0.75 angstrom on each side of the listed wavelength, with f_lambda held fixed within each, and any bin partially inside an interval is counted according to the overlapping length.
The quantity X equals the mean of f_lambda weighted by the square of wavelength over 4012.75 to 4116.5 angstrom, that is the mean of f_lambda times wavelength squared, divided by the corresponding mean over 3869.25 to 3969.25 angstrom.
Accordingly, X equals 1.2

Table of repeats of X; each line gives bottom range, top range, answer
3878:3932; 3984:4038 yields 1.28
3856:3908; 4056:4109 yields 1.18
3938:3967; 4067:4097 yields 1.16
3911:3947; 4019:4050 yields 1.20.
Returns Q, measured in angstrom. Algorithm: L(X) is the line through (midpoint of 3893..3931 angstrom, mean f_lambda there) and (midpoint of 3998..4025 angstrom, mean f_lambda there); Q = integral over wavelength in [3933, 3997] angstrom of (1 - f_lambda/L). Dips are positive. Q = 6.3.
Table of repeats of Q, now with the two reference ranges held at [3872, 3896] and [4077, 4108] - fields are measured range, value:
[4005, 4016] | -2.28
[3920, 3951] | -2.62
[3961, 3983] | 3.49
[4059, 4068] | -1.73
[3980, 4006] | -3.69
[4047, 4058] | -2.25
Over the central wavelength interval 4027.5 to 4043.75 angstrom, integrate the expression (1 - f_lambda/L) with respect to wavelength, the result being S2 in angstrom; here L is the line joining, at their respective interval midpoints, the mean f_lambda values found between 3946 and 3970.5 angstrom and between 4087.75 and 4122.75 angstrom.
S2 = -3.4 angstrom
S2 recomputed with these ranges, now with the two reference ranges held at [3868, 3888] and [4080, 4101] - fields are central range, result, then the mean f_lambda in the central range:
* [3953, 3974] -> 3.5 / 0.806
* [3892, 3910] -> 1.3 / 0.879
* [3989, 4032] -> -4.0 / 1.07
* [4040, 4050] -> -1.0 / 1.09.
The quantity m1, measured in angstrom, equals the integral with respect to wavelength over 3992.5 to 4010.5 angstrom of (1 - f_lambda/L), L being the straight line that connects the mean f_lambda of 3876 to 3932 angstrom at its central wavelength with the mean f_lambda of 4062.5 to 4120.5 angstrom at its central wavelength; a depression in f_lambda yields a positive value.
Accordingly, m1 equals -2.74 angstrom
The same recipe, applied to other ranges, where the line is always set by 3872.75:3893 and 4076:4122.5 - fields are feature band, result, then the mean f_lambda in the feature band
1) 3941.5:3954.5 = -2.4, 1.06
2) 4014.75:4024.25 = -1.6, 1.09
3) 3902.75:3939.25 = -2.0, 0.92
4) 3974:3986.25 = 0.1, 0.902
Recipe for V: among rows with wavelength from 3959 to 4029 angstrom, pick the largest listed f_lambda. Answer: 1.176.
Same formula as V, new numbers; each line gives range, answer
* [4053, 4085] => 1.24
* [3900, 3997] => 1.205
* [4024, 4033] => 1.096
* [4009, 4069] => 1.241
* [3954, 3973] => 1.128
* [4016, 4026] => 1.133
